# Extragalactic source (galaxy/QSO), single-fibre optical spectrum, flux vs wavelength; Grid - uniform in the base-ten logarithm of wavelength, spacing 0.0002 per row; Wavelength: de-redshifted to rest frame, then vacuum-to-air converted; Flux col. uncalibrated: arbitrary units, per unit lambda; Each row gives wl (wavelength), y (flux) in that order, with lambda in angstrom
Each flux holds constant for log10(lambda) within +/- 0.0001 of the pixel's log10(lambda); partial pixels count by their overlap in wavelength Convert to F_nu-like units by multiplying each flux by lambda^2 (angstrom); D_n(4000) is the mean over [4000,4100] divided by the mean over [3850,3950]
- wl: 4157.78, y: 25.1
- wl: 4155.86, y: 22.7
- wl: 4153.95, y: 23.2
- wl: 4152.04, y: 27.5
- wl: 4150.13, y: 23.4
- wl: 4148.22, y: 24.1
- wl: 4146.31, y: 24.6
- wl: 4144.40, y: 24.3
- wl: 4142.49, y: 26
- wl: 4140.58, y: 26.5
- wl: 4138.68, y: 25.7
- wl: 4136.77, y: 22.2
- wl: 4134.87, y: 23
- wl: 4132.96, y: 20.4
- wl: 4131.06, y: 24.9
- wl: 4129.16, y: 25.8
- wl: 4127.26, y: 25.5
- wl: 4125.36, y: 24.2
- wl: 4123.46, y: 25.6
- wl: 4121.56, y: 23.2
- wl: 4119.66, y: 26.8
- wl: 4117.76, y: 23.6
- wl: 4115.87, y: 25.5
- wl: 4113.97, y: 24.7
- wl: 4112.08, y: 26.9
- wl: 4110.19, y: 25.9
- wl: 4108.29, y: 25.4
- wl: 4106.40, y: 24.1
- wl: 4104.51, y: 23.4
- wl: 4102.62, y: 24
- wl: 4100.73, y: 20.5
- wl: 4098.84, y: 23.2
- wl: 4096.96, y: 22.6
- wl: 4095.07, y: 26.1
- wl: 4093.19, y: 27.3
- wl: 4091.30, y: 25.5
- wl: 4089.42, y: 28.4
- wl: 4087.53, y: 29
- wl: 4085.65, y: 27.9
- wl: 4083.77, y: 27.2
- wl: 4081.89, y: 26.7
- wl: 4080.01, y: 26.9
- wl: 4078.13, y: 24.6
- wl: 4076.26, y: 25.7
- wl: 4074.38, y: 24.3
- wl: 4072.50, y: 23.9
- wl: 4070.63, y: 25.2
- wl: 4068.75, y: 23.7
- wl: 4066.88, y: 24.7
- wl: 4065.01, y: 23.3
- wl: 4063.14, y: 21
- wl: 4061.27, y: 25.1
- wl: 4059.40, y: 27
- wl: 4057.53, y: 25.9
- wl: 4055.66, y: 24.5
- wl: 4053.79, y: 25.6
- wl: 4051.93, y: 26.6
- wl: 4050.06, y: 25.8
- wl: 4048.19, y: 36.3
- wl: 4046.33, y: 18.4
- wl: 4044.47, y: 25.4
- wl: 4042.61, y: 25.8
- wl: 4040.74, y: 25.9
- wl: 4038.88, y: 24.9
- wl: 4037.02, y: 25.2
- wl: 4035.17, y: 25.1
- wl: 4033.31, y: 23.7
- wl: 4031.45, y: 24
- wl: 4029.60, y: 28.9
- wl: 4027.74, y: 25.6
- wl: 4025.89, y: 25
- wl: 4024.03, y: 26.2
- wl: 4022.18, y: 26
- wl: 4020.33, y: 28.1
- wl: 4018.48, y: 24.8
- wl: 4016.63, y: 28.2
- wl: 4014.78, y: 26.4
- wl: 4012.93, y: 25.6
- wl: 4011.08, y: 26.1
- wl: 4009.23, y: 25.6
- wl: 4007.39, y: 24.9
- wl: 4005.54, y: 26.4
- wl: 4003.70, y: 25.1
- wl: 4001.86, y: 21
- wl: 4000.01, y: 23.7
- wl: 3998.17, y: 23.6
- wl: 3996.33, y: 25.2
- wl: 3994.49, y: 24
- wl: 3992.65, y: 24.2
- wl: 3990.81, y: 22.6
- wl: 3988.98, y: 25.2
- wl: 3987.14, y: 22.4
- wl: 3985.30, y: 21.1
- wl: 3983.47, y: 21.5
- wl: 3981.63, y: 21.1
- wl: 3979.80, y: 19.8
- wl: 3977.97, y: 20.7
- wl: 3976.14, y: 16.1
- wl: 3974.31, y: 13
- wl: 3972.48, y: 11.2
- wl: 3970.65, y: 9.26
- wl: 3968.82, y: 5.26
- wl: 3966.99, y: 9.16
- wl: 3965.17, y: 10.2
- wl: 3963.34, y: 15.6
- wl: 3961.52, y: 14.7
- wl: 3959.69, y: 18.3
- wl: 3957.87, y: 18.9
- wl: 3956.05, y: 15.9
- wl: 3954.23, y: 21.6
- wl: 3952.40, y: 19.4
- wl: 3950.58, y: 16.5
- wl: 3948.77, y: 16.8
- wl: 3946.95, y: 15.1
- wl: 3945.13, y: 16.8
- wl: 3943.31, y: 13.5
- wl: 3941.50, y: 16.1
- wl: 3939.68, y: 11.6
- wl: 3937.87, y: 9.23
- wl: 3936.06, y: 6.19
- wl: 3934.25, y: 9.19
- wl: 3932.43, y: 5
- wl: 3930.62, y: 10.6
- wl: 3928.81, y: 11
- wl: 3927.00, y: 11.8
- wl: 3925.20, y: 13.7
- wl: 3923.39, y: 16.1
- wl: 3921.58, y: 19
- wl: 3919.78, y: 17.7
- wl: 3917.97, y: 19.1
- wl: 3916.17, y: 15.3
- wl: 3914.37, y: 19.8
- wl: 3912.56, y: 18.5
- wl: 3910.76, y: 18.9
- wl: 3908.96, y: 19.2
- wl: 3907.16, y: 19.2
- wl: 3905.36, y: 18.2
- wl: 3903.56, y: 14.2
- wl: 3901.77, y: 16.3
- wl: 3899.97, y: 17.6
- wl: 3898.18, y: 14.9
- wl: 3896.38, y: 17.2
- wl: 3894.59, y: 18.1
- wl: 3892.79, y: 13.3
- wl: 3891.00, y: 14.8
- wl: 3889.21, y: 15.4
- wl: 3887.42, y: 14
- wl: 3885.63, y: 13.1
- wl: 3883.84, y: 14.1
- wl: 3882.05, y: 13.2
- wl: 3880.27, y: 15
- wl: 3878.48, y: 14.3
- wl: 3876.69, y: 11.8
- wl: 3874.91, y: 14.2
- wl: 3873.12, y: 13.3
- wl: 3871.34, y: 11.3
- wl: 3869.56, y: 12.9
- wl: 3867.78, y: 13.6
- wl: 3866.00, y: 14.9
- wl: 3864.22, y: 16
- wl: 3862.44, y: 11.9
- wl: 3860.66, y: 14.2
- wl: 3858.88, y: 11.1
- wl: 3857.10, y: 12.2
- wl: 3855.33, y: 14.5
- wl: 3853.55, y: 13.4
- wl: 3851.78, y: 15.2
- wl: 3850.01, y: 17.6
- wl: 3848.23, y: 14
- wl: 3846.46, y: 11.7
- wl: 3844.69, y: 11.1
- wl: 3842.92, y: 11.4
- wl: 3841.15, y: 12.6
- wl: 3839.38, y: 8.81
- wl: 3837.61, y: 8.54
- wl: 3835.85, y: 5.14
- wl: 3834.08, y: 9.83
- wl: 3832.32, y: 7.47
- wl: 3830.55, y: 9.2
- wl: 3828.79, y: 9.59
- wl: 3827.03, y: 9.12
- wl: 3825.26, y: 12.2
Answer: 1.9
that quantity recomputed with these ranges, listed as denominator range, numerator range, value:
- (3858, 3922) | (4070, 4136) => 1.81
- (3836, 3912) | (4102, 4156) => 1.97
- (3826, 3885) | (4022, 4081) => 2.28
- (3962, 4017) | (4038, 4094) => 1.31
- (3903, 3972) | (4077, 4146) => 1.87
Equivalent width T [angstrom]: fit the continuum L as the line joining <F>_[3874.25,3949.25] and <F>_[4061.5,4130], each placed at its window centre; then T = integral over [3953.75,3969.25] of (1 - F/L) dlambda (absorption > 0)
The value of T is 2.6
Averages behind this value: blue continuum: 14.7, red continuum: 25.1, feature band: 14.5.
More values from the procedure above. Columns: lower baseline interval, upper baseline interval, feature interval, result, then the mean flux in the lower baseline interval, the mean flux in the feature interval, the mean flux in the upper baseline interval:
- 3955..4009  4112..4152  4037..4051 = -3.0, 19.1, 26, 24.6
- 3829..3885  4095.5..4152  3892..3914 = -4.2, 12.4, 17.2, 24.4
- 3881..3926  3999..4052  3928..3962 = 9.8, 16.4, 14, 25.7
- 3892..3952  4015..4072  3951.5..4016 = 2.1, 15.1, 19.9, 25.5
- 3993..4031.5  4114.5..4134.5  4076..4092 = -1.4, 25.5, 27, 24.5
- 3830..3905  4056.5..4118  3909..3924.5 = -2.1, 13.2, 18.1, 25.1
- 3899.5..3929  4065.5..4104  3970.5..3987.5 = 2.0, 16.9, 17.8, 25.3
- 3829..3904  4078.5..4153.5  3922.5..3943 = 6.6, 13.1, 11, 25.1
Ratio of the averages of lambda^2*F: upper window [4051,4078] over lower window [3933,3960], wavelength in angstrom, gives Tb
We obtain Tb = 1.77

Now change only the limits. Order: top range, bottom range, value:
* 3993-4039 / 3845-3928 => 1.79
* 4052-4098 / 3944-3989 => 1.64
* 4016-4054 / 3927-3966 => 1.95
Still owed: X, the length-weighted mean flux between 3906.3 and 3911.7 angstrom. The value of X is 19.1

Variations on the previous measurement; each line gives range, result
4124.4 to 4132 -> 25.1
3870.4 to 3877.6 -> 12.7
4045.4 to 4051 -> 26.8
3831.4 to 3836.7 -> 7.5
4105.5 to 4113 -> 25.6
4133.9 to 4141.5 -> 24.3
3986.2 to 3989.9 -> 23.8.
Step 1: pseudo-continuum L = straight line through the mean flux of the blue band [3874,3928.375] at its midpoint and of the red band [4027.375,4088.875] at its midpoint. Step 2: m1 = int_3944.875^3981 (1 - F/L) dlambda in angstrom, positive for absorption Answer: 8.1 angstrom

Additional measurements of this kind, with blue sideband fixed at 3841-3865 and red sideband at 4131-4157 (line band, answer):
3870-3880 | 0.76 angstrom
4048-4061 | -3.70 angstrom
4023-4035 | -3.41 angstrom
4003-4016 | -4.49 angstrom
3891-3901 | -0.76 angstrom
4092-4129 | -2.86 angstrom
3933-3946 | 3.91 angstrom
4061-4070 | -0.96 angstrom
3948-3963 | -0.46 angstrom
